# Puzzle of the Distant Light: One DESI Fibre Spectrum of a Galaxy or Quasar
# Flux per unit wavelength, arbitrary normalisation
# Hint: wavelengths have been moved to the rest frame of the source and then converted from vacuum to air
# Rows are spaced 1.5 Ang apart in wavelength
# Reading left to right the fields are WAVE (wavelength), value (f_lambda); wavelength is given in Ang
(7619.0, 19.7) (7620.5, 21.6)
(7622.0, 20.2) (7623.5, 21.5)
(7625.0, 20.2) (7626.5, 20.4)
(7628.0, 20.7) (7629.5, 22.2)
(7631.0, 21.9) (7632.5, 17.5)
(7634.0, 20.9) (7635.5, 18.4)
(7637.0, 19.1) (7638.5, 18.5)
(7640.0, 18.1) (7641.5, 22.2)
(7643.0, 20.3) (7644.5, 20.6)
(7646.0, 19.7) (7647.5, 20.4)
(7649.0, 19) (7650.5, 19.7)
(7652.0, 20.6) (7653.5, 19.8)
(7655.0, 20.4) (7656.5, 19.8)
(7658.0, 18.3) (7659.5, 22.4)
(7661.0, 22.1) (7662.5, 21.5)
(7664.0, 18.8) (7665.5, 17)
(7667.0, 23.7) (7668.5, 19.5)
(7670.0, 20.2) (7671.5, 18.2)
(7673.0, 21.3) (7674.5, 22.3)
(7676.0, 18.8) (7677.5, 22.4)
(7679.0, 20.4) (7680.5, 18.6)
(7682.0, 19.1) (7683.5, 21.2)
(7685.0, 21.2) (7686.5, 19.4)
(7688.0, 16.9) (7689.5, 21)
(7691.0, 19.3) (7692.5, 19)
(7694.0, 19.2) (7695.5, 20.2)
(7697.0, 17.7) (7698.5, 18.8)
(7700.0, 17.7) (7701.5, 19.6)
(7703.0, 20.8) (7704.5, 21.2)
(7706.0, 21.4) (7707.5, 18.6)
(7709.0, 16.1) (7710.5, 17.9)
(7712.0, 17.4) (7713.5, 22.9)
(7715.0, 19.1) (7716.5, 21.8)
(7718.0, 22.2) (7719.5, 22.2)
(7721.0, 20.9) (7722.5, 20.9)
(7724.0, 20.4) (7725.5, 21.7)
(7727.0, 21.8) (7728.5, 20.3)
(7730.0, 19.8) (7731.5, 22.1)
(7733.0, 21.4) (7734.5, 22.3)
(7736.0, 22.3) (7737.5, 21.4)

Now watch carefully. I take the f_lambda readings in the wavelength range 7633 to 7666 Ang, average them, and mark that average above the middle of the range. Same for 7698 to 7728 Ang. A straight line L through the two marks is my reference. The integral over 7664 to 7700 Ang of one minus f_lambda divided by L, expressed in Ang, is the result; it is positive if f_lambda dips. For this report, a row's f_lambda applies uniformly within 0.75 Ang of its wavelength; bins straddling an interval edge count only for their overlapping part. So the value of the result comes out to 0.5 Ang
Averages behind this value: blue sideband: 19.9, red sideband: 20.2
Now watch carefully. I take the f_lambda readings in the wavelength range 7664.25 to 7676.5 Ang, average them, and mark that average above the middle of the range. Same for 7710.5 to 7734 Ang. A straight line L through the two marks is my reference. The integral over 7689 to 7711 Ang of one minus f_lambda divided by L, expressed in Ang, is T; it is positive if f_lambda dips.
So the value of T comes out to 1.4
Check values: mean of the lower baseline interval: 20.1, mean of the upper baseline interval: 20.9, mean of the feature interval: 19.2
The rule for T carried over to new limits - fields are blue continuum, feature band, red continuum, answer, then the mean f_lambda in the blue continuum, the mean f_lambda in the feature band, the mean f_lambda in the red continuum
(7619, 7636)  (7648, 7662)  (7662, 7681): 0.0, 20.5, 20.3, 20.2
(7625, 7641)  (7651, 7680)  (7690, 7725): -0.8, 19.8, 20.4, 19.8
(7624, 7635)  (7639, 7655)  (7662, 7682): 0.3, 20.5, 20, 20.1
